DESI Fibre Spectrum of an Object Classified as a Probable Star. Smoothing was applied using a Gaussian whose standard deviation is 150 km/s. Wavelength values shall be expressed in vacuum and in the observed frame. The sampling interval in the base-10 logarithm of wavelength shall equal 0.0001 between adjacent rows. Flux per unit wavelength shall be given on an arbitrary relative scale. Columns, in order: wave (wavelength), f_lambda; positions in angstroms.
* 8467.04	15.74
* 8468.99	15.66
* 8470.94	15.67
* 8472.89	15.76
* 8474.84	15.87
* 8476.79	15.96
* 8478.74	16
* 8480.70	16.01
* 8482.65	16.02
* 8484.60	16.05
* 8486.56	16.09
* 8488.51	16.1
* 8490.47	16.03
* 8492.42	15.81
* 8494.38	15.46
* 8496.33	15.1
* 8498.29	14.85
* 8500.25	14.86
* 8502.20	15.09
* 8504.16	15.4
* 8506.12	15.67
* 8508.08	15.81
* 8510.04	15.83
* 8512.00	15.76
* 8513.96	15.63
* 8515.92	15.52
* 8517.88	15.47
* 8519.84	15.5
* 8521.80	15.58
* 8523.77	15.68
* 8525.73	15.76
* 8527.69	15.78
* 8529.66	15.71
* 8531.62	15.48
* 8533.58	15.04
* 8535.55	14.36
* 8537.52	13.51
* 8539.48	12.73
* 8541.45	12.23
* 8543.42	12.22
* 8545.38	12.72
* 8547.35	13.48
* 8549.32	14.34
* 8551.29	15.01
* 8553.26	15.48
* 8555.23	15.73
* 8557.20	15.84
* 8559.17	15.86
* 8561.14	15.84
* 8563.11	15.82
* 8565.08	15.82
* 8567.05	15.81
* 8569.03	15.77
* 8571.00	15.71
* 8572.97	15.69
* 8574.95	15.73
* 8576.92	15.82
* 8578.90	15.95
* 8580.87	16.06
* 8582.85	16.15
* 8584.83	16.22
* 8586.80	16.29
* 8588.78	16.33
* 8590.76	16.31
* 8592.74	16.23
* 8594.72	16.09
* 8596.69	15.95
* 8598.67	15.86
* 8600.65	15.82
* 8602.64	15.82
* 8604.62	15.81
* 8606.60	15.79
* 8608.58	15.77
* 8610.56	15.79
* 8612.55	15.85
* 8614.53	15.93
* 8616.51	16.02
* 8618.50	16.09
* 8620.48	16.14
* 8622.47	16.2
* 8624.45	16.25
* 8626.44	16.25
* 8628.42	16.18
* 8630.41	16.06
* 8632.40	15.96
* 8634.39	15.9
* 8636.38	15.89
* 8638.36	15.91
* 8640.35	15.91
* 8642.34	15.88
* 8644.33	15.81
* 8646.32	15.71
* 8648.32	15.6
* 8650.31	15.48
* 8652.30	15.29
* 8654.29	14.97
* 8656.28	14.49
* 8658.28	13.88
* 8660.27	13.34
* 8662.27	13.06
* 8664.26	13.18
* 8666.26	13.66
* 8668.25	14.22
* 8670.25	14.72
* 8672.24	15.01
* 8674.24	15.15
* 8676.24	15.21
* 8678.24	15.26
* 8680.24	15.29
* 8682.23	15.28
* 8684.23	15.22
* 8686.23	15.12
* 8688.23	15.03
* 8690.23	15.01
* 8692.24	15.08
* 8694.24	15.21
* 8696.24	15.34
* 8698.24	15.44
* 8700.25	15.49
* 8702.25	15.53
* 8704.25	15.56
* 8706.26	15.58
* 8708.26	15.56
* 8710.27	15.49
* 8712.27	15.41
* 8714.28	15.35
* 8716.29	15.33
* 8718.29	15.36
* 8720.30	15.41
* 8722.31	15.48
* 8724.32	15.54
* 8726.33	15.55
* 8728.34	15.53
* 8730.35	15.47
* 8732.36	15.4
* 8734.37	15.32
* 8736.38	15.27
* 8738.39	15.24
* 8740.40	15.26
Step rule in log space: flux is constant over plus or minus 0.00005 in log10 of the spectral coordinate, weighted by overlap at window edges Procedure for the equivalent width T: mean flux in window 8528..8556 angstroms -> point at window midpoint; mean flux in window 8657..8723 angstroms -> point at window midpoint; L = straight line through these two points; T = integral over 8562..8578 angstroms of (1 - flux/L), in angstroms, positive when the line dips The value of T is -1.6 angstroms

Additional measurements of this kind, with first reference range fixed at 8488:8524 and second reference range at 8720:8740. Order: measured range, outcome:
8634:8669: 1.3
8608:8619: -0.3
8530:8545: 1.7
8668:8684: 0.4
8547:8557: 0.3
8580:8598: -0.8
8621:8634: -0.6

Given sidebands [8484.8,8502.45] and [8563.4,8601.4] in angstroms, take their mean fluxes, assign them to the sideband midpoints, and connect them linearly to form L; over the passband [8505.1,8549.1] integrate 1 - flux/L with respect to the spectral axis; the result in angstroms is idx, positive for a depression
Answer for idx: 2.5 angstroms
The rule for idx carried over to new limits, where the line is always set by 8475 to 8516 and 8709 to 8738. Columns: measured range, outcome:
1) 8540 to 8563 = 1.7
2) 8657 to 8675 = 1.7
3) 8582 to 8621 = -1.1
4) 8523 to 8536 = 0.2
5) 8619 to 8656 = -0.8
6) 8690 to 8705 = 0.1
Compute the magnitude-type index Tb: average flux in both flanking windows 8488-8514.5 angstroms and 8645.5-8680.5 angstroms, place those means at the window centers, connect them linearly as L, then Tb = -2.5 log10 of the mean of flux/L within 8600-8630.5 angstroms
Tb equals -0.08 mag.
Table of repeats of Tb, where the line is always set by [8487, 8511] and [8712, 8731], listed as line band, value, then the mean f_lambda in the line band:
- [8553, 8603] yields -0.03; 15.9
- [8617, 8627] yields -0.05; 16.2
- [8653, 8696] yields 0.06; 14.7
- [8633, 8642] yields -0.03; 15.9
